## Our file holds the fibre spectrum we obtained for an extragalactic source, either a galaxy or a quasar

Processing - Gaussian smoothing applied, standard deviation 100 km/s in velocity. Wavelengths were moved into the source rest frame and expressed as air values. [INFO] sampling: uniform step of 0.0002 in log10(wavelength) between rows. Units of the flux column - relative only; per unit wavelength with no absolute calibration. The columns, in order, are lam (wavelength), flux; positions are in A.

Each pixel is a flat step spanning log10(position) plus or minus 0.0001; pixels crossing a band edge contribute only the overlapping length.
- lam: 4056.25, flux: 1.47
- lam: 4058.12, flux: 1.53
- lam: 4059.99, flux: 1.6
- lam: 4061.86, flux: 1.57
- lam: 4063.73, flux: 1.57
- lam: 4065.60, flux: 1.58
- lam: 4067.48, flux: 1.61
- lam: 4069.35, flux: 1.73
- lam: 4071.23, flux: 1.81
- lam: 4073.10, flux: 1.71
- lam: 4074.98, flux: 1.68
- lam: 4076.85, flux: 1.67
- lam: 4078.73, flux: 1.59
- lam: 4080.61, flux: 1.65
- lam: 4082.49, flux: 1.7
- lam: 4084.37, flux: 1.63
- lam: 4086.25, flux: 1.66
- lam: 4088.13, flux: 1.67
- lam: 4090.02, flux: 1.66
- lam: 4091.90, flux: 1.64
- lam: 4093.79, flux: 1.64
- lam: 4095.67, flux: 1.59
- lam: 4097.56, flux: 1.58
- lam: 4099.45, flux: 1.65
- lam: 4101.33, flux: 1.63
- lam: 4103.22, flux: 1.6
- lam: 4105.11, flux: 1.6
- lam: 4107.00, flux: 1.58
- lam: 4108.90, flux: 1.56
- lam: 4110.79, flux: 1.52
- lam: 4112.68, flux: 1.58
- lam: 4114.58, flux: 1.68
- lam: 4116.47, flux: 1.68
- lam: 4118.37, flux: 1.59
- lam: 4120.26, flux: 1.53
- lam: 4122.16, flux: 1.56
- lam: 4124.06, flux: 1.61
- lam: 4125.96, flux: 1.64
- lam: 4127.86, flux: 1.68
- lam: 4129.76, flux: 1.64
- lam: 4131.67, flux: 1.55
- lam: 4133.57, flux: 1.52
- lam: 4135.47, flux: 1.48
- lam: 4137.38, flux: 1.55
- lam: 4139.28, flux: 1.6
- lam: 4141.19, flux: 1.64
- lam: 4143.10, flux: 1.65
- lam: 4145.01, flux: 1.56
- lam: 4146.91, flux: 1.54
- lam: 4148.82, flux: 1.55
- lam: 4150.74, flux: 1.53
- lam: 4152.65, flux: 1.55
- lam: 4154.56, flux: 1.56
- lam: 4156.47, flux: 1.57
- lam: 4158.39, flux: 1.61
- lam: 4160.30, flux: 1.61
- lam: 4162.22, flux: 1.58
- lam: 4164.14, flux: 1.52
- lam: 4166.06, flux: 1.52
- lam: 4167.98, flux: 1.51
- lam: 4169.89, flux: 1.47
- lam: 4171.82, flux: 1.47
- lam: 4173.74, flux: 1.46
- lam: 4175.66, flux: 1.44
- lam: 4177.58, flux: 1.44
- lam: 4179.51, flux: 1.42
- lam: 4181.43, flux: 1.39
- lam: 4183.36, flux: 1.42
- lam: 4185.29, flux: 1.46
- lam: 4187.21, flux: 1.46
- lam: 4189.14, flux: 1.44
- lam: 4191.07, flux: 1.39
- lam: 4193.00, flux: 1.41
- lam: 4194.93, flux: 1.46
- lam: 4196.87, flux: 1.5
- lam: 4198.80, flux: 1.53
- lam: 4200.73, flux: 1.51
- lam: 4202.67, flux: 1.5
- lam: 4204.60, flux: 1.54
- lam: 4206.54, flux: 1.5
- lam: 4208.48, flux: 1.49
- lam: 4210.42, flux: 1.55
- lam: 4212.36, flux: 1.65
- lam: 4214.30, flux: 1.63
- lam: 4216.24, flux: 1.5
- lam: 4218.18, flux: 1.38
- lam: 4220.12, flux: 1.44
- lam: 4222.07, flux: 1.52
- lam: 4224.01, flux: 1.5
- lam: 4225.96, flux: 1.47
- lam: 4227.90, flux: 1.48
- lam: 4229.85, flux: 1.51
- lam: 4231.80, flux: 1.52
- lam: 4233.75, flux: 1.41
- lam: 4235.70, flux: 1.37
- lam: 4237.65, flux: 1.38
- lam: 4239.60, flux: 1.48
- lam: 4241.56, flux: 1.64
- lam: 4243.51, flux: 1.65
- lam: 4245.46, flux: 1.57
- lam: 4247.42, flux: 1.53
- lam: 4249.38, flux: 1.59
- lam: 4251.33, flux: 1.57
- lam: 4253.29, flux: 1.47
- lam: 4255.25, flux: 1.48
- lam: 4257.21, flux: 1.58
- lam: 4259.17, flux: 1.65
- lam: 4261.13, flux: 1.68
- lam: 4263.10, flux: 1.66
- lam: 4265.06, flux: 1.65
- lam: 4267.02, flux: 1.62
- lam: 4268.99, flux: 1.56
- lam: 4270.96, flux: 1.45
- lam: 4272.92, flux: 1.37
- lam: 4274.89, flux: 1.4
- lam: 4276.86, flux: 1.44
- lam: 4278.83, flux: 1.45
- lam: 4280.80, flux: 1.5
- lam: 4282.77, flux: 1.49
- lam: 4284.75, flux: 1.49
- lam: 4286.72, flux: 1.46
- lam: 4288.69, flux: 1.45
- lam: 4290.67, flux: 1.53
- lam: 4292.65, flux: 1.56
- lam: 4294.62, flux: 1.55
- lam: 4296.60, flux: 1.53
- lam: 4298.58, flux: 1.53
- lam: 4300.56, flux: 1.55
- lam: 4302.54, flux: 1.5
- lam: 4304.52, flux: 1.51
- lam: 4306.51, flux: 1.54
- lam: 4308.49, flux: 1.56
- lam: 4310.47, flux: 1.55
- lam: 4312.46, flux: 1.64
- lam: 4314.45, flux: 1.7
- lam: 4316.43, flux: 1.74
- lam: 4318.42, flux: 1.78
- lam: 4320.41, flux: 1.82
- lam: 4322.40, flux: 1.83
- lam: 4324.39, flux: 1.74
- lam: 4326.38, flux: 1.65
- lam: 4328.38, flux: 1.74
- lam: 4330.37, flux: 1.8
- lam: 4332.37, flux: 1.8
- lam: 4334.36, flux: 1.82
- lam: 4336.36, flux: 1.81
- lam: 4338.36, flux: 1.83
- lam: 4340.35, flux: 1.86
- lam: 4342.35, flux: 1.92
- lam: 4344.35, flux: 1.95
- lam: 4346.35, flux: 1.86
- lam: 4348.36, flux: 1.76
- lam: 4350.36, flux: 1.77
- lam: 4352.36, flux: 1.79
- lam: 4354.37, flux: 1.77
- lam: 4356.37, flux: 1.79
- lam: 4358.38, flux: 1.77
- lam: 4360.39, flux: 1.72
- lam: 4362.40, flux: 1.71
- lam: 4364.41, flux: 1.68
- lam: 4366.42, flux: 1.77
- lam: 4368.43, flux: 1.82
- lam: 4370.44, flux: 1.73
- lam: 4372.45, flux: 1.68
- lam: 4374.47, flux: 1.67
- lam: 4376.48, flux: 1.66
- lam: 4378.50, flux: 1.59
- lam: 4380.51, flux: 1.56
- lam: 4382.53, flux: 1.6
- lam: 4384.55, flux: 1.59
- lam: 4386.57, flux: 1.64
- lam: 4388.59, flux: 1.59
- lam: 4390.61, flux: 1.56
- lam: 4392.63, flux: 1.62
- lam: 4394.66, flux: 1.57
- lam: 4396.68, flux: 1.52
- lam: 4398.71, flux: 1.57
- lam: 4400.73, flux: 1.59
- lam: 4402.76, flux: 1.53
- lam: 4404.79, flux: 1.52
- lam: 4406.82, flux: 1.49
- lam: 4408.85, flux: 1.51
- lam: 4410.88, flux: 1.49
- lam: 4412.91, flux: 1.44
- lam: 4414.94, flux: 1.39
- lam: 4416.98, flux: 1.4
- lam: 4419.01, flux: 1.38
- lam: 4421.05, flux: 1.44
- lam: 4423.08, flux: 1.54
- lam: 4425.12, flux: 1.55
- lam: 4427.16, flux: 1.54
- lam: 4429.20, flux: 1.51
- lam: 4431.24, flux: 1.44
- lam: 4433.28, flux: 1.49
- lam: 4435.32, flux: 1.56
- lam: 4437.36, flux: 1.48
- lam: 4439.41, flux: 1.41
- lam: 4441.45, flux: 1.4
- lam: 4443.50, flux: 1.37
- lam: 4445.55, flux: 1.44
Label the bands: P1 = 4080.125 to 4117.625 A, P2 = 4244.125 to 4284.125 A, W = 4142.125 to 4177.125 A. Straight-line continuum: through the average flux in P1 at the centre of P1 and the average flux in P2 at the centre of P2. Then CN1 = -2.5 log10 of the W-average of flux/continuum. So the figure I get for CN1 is 0.04 mag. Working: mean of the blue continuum 1.62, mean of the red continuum 1.54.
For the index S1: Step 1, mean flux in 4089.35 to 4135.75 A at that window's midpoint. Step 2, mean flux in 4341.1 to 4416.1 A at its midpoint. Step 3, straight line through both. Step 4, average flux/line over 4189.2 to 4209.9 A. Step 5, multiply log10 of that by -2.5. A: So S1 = 0.10 mag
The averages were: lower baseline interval 1.6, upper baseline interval 1.65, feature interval 1.48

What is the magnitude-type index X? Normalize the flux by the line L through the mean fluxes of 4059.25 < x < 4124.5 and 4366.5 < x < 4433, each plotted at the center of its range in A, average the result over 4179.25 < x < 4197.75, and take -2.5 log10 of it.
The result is 0.12 mag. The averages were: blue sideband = 1.63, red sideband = 1.56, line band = 1.44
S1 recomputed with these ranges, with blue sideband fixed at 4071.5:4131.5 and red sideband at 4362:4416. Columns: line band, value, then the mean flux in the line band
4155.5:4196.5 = 0.10 mag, 1.48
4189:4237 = 0.09 mag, 1.49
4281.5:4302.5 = 0.06 mag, 1.51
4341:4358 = -0.14 mag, 1.82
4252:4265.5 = 0.01 mag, 1.59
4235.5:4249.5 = 0.06 mag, 1.53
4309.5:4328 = -0.08 mag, 1.72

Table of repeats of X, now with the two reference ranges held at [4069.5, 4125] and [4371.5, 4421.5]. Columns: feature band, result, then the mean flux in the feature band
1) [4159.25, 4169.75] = 0.05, 1.54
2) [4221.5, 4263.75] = 0.04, 1.53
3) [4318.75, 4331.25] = -0.13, 1.76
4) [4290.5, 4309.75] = 0.02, 1.54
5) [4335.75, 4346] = -0.20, 1.88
